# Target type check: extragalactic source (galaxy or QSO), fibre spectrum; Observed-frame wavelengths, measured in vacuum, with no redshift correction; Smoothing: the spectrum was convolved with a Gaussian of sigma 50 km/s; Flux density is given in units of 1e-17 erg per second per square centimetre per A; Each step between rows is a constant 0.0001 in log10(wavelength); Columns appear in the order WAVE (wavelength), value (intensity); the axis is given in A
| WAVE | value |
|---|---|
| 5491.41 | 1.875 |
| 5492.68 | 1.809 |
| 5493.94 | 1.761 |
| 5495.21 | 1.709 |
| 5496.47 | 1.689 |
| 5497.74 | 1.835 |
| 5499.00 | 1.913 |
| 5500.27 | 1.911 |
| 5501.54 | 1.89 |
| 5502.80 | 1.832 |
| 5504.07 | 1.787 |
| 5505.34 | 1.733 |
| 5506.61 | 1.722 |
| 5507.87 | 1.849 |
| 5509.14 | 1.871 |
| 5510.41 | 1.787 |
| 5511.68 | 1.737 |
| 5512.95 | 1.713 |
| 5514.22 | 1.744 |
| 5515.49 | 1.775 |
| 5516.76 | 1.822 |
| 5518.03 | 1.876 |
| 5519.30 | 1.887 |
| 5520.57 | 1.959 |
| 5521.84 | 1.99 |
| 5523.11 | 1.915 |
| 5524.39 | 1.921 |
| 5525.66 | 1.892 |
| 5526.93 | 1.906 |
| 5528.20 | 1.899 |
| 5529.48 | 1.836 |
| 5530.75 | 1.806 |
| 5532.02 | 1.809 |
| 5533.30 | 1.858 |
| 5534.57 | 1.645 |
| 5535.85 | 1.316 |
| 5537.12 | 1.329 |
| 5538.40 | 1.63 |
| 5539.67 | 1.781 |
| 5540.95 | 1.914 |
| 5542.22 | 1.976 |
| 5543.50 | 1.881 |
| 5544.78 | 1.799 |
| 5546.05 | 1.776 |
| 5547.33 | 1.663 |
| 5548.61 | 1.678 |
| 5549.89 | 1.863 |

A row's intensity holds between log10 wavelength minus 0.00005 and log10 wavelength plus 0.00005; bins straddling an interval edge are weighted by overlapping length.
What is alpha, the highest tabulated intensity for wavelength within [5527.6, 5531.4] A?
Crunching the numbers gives 1.899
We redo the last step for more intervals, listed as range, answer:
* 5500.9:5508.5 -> 1.89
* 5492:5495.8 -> 1.809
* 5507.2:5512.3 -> 1.871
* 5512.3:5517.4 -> 1.822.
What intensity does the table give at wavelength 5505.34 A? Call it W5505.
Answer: 1.733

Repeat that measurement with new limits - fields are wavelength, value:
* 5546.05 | 1.776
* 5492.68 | 1.809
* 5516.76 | 1.822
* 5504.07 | 1.787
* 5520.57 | 1.959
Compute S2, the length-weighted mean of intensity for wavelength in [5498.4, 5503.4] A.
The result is 1.89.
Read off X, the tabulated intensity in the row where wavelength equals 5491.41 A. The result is 1.875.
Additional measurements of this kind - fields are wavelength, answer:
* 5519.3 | 1.887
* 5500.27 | 1.911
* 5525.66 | 1.892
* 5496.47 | 1.689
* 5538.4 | 1.63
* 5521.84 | 1.99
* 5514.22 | 1.744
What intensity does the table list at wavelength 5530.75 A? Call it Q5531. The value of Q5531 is 1.806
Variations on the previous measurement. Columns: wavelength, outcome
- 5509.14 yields 1.871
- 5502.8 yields 1.832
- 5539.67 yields 1.781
